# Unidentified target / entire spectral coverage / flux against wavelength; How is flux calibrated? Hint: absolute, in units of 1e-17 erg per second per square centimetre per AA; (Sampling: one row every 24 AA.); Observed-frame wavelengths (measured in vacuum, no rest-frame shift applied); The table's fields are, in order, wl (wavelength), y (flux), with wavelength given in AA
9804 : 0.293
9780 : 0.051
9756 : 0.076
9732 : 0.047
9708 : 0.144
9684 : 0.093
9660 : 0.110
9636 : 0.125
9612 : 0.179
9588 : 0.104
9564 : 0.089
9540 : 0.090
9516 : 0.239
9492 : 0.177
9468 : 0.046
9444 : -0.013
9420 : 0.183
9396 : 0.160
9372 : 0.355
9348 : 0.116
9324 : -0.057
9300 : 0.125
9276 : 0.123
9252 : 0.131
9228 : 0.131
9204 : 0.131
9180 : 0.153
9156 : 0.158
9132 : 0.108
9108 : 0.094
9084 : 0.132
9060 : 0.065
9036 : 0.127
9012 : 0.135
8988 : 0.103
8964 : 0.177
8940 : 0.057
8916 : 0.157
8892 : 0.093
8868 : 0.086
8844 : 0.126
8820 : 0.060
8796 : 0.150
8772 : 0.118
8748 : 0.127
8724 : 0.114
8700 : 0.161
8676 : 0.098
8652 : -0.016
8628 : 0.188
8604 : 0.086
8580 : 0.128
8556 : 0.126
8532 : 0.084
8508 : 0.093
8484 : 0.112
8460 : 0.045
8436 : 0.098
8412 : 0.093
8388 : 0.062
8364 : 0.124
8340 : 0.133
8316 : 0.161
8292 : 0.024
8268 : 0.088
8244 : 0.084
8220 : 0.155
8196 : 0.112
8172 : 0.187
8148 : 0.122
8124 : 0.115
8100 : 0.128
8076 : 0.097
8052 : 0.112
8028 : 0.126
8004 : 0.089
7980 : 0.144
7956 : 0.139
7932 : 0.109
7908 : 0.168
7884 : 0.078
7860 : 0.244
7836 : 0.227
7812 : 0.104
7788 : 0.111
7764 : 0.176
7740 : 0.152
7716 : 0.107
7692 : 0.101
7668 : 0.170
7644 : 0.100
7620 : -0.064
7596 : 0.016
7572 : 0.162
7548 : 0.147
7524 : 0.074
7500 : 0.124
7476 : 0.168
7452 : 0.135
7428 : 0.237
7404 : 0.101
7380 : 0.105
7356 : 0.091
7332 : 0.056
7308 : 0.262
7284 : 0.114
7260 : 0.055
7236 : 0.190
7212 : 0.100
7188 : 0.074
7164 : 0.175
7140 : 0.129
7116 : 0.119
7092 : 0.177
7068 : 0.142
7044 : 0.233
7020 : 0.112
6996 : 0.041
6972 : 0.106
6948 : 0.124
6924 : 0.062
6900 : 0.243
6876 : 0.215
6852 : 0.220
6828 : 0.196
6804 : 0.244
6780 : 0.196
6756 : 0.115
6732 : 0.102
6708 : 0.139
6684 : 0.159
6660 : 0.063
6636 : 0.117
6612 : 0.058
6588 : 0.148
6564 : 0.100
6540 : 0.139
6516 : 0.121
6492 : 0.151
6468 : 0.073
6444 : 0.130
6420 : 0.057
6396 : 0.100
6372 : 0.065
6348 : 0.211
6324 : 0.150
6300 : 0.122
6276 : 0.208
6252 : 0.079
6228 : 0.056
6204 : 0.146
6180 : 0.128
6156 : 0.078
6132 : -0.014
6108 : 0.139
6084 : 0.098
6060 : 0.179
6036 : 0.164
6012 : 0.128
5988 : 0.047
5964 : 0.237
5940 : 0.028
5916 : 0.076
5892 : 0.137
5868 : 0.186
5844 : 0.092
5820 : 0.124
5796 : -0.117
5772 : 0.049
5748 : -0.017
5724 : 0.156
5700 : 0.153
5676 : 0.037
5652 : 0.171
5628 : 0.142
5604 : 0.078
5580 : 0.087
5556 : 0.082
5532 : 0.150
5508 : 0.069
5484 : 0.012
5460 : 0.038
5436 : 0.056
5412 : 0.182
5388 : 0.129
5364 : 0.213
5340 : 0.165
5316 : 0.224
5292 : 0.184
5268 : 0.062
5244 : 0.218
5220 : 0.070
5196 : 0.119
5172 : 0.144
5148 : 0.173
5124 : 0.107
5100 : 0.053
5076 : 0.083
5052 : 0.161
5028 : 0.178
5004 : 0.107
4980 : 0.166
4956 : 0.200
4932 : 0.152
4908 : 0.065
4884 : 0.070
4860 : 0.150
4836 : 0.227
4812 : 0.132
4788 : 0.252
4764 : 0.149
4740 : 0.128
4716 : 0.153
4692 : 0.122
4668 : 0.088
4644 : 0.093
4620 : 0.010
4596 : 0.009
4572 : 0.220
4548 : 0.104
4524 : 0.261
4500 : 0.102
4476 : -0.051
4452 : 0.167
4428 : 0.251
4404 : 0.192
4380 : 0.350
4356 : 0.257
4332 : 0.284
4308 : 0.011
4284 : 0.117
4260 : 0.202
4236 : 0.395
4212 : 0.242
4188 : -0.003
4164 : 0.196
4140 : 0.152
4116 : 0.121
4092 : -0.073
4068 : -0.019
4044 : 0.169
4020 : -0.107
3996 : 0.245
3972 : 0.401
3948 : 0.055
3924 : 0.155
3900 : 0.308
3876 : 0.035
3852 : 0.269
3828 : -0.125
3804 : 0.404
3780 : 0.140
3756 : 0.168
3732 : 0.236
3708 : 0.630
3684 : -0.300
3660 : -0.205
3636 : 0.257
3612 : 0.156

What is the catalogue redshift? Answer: 0.13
